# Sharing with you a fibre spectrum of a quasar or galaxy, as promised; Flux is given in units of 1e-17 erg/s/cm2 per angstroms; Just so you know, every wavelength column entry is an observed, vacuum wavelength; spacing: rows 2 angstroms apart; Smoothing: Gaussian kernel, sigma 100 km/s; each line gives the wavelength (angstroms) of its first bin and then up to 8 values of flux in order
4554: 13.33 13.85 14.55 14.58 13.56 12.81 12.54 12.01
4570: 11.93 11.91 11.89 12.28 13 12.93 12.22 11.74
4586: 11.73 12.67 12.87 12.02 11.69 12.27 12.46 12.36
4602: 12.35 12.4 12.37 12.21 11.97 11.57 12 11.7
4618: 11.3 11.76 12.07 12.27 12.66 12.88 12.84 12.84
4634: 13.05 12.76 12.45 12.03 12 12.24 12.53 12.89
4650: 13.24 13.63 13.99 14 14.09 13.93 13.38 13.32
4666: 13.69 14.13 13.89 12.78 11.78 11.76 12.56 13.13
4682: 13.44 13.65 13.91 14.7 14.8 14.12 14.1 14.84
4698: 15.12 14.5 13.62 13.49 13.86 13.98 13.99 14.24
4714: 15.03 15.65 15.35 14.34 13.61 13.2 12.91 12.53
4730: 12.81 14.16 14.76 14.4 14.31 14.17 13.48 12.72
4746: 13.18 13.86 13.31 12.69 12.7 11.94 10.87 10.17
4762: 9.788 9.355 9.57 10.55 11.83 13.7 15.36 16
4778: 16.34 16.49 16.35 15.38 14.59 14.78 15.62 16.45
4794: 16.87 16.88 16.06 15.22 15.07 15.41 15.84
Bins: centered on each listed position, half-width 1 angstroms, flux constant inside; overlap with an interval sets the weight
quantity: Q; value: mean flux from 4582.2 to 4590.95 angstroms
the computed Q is 12.2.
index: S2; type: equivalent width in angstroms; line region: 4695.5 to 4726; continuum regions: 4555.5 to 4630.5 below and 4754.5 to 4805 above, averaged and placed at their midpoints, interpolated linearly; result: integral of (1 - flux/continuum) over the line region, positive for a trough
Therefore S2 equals -1.92 angstroms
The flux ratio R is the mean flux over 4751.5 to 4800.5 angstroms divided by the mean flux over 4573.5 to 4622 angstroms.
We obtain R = 1.1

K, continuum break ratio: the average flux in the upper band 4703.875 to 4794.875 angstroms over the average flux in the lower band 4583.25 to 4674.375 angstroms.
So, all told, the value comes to 1.09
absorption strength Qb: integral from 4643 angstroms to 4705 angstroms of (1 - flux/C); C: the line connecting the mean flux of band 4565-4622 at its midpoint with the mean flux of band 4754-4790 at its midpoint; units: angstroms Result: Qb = -4.8 angstroms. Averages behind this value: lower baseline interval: 12.1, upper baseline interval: 13.2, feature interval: 13.6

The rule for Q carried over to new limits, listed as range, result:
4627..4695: 13.3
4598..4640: 12.3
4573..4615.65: 12.2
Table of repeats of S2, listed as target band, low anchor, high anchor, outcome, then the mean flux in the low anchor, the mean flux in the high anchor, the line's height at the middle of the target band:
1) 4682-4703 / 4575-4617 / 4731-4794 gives -2.1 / 12.2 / 13.6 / 13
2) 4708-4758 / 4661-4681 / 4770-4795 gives 2.5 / 13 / 15.5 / 14.4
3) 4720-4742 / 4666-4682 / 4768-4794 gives 0.6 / 12.9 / 15.1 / 14.1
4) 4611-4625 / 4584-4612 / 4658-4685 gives 0.8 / 12.2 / 13.2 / 12.5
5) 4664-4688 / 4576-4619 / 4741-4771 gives -2.5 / 12.2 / 11.7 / 12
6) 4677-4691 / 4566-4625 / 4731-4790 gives -1.0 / 12.1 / 13.4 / 12.8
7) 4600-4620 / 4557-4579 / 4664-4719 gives 1.8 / 12.8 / 13.9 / 13.2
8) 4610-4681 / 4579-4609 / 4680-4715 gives 2.5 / 12.3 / 14.2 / 13.2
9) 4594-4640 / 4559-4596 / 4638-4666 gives 2.0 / 12.5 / 13.2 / 12.8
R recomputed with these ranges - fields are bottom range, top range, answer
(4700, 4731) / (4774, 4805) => 1.14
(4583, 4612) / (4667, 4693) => 1.10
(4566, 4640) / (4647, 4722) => 1.13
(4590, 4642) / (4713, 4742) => 1.15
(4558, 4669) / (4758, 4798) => 1.11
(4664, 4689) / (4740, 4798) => 1.03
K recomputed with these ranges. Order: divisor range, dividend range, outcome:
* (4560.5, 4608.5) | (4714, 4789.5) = 1.09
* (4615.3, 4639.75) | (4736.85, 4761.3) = 1.03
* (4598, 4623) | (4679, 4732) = 1.17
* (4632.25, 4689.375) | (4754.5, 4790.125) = 1.00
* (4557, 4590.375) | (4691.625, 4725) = 1.13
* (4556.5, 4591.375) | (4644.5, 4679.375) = 1.05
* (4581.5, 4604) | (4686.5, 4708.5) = 1.17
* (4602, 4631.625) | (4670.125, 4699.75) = 1.12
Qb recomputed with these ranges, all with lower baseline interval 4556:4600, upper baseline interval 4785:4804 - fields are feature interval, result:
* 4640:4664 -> 0.8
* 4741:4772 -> 6.9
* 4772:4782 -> -0.2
